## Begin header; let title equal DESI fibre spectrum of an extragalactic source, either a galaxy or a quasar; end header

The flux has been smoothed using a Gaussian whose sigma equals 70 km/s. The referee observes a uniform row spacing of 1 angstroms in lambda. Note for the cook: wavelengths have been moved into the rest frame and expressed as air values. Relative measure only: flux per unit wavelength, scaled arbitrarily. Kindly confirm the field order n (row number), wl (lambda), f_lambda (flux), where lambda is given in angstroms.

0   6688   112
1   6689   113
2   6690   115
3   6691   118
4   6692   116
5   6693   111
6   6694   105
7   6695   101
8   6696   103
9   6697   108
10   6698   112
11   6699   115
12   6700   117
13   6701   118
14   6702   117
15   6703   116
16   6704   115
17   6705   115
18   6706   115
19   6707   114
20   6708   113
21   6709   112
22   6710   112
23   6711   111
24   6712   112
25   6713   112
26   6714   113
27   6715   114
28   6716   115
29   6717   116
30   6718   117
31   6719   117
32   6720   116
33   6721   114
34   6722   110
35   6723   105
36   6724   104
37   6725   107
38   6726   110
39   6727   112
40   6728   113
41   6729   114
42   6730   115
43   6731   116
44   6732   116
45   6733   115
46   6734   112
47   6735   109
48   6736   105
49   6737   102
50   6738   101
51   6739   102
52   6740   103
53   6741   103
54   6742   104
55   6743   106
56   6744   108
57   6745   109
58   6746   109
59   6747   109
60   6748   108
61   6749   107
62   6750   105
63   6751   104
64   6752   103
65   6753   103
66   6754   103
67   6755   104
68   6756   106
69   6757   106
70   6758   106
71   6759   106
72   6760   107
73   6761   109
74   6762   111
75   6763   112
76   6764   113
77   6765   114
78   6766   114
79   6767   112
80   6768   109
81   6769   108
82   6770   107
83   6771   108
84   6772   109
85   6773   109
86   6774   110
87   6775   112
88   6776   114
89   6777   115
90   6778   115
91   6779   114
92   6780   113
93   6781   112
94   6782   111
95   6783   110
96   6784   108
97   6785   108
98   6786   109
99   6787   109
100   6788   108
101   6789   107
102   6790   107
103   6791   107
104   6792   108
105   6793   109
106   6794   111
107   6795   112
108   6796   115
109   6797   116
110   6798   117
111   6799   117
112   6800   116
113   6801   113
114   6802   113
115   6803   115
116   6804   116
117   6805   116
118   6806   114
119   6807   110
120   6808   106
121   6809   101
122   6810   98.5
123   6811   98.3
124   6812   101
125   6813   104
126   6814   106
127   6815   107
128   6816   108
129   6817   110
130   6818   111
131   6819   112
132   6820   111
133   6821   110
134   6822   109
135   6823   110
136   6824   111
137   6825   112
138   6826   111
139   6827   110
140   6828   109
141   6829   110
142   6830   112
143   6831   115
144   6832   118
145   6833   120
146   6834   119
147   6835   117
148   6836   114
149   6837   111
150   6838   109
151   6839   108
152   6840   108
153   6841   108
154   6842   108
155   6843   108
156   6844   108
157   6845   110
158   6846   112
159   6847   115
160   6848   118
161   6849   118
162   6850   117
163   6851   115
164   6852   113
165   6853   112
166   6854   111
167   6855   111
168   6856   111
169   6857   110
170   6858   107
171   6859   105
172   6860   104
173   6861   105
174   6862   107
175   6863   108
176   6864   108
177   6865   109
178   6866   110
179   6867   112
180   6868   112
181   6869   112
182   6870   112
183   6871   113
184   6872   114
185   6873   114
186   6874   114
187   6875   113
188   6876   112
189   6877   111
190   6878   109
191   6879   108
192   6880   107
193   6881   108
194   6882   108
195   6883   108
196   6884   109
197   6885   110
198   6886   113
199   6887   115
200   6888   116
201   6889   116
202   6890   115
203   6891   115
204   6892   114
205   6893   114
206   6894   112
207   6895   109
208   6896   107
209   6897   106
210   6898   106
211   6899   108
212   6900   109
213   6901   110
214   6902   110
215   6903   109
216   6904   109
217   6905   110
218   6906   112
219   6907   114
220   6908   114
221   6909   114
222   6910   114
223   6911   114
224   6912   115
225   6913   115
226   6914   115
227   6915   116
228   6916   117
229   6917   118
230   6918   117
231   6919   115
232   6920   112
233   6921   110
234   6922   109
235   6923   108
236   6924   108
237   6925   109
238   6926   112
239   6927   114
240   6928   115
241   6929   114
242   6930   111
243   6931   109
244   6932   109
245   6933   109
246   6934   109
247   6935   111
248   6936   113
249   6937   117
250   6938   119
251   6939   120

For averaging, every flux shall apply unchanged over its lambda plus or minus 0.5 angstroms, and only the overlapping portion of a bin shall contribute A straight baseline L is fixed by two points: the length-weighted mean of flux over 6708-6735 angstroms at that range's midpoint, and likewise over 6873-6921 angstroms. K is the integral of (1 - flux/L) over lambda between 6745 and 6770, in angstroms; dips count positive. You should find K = 1.0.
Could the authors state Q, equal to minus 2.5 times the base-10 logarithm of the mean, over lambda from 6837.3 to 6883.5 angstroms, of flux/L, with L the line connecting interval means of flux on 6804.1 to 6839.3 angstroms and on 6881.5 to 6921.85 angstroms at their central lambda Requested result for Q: 0.006 mag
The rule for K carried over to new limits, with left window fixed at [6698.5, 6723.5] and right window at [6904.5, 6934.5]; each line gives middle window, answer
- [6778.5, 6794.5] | 0.6 angstroms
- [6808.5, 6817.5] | 0.8 angstroms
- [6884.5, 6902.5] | 0.2 angstroms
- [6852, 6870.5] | 0.6 angstroms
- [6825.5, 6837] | -0.1 angstroms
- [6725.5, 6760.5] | 2.0 angstroms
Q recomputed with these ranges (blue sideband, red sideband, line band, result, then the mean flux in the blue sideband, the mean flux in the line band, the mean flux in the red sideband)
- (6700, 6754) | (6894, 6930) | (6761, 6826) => 0.01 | 110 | 110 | 112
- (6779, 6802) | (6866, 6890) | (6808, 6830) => 0.04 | 111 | 108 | 112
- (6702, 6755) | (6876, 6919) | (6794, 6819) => 0.01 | 110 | 110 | 112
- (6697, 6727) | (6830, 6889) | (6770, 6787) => 0.01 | 113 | 111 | 111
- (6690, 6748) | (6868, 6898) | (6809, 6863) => 0.01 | 111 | 110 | 111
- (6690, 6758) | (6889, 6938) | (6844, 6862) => 0.00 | 110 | 111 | 112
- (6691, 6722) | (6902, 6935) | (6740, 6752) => 0.07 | 113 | 106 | 112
